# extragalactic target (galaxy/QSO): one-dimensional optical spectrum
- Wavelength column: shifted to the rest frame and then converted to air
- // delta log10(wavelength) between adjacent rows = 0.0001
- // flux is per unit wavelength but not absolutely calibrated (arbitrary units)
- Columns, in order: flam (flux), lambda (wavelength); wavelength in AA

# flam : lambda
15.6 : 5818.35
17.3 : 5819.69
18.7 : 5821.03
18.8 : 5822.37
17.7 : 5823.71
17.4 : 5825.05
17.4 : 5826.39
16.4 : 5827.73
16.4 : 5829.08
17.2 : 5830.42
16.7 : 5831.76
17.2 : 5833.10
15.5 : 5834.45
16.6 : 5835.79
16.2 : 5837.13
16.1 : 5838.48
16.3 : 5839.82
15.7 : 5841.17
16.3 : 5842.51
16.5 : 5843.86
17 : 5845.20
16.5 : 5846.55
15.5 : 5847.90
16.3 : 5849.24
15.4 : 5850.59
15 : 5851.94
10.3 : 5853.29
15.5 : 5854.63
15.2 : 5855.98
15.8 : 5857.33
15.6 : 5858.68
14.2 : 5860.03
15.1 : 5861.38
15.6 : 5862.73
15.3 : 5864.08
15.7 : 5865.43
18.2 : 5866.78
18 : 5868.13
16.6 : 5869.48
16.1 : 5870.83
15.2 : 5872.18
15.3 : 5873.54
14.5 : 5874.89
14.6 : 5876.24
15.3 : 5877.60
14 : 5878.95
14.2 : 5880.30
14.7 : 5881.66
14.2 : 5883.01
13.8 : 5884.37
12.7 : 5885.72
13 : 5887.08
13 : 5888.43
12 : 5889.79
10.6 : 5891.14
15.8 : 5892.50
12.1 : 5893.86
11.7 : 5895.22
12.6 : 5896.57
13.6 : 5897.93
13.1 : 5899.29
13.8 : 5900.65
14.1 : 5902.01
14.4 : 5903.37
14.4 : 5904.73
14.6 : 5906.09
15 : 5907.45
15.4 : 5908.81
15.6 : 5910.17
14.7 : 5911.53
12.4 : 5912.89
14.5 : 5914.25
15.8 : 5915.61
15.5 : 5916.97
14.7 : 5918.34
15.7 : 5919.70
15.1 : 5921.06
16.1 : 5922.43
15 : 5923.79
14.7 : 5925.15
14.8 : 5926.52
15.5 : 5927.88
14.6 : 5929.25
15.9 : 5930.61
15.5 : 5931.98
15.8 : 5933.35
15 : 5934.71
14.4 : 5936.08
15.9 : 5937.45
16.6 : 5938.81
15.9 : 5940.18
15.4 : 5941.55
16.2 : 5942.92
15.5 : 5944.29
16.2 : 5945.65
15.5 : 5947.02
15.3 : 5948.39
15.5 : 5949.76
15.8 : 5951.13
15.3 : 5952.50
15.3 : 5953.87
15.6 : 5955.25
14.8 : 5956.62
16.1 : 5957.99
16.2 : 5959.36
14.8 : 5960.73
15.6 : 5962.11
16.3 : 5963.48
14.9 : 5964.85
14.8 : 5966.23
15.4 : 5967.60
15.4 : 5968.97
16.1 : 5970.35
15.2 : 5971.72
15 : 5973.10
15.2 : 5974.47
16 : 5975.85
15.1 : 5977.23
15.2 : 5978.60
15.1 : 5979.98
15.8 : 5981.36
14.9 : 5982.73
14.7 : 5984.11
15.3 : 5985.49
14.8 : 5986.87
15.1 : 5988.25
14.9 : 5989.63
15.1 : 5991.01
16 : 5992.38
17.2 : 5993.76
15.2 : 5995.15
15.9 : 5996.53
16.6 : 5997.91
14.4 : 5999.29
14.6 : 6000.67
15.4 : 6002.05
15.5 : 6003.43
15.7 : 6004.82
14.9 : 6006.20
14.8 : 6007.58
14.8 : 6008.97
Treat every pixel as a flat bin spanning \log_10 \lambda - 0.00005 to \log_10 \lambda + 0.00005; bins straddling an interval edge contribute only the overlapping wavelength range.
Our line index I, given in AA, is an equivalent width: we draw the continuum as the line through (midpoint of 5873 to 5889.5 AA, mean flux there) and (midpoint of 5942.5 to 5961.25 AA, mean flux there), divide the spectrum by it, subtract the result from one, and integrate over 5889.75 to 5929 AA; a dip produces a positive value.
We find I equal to 1.0 AA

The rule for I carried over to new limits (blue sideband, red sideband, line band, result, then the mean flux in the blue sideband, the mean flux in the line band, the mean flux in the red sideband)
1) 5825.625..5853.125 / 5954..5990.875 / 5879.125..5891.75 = 2.16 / 16.2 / 13.2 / 15.3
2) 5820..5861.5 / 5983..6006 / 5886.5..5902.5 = 2.97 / 16.2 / 12.9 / 15.4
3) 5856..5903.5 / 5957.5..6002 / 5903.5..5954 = -1.22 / 14.4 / 15.3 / 15.4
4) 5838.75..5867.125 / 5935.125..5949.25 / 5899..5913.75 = 1.20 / 15.5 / 14.4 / 15.7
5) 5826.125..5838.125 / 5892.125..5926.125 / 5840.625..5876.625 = 0.51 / 16.6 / 15.6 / 14.4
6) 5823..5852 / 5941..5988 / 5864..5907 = 4.80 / 16.5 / 14.3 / 15.4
